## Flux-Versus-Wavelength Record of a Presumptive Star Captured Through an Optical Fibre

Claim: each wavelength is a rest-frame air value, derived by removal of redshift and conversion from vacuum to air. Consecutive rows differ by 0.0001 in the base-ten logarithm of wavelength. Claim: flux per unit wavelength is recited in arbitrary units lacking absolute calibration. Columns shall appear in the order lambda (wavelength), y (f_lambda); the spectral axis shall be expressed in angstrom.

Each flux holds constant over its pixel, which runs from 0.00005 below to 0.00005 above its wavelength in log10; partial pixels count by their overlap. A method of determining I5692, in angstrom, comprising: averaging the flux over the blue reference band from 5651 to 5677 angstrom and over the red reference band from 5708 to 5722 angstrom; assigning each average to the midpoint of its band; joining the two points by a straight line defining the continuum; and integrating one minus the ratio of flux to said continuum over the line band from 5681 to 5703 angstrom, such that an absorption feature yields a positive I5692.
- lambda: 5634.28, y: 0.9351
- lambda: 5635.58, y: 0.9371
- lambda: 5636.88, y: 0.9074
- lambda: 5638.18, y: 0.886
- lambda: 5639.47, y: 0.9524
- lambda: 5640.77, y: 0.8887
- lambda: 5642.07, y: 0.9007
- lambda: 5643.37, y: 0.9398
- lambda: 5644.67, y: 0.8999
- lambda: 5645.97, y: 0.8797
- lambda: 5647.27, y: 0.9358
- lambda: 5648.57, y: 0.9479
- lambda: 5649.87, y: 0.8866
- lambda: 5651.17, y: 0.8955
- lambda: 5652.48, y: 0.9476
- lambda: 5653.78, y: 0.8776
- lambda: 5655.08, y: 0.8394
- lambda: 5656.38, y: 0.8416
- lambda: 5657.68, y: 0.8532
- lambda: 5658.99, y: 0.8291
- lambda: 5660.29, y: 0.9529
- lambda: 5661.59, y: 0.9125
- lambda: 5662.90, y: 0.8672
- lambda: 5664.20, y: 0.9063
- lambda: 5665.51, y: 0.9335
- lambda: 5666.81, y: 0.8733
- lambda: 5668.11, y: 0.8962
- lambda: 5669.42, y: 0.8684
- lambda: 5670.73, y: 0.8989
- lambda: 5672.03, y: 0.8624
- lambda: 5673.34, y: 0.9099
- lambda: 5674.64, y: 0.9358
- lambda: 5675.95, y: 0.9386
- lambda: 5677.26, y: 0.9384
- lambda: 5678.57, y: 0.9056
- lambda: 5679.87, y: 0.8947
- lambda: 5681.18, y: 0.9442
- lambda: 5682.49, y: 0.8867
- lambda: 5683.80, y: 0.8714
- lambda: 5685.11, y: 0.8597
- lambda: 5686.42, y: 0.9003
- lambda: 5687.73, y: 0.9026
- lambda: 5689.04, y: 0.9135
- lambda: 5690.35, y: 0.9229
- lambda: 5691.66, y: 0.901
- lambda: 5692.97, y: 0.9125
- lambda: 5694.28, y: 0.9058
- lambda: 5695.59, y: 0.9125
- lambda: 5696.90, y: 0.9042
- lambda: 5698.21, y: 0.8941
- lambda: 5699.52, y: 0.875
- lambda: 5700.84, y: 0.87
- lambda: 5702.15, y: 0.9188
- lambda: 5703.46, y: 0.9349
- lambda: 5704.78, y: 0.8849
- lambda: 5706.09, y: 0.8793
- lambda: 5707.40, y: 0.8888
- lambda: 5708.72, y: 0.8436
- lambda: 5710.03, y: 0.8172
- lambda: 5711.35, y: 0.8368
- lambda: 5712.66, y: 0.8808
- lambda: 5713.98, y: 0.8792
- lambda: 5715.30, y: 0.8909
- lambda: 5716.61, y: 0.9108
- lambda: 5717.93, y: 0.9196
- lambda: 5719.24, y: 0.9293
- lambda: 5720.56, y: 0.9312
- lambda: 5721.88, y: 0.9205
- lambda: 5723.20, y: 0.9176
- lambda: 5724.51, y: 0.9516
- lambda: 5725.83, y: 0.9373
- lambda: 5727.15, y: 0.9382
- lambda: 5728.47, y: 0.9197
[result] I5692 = -0.26 angstrom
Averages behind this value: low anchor 0.892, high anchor 0.886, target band 0.899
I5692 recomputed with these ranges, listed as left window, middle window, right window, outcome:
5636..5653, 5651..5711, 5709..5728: 0.95 angstrom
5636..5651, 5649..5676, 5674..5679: 0.89 angstrom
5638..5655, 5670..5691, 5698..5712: -0.36 angstrom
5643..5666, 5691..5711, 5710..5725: 0.26 angstrom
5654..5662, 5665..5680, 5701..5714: -0.55 angstrom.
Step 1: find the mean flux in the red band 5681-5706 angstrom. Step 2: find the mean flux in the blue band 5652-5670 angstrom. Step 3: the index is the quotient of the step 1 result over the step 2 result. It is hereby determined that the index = 1.02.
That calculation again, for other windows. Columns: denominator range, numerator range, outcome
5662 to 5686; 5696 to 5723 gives 0.99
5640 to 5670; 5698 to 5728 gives 1.00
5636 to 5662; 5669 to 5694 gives 1.01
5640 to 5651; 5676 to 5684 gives 1.00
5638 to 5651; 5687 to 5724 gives 0.98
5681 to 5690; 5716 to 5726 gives 1.04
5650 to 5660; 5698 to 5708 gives 1.02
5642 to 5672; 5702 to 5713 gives 0.98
